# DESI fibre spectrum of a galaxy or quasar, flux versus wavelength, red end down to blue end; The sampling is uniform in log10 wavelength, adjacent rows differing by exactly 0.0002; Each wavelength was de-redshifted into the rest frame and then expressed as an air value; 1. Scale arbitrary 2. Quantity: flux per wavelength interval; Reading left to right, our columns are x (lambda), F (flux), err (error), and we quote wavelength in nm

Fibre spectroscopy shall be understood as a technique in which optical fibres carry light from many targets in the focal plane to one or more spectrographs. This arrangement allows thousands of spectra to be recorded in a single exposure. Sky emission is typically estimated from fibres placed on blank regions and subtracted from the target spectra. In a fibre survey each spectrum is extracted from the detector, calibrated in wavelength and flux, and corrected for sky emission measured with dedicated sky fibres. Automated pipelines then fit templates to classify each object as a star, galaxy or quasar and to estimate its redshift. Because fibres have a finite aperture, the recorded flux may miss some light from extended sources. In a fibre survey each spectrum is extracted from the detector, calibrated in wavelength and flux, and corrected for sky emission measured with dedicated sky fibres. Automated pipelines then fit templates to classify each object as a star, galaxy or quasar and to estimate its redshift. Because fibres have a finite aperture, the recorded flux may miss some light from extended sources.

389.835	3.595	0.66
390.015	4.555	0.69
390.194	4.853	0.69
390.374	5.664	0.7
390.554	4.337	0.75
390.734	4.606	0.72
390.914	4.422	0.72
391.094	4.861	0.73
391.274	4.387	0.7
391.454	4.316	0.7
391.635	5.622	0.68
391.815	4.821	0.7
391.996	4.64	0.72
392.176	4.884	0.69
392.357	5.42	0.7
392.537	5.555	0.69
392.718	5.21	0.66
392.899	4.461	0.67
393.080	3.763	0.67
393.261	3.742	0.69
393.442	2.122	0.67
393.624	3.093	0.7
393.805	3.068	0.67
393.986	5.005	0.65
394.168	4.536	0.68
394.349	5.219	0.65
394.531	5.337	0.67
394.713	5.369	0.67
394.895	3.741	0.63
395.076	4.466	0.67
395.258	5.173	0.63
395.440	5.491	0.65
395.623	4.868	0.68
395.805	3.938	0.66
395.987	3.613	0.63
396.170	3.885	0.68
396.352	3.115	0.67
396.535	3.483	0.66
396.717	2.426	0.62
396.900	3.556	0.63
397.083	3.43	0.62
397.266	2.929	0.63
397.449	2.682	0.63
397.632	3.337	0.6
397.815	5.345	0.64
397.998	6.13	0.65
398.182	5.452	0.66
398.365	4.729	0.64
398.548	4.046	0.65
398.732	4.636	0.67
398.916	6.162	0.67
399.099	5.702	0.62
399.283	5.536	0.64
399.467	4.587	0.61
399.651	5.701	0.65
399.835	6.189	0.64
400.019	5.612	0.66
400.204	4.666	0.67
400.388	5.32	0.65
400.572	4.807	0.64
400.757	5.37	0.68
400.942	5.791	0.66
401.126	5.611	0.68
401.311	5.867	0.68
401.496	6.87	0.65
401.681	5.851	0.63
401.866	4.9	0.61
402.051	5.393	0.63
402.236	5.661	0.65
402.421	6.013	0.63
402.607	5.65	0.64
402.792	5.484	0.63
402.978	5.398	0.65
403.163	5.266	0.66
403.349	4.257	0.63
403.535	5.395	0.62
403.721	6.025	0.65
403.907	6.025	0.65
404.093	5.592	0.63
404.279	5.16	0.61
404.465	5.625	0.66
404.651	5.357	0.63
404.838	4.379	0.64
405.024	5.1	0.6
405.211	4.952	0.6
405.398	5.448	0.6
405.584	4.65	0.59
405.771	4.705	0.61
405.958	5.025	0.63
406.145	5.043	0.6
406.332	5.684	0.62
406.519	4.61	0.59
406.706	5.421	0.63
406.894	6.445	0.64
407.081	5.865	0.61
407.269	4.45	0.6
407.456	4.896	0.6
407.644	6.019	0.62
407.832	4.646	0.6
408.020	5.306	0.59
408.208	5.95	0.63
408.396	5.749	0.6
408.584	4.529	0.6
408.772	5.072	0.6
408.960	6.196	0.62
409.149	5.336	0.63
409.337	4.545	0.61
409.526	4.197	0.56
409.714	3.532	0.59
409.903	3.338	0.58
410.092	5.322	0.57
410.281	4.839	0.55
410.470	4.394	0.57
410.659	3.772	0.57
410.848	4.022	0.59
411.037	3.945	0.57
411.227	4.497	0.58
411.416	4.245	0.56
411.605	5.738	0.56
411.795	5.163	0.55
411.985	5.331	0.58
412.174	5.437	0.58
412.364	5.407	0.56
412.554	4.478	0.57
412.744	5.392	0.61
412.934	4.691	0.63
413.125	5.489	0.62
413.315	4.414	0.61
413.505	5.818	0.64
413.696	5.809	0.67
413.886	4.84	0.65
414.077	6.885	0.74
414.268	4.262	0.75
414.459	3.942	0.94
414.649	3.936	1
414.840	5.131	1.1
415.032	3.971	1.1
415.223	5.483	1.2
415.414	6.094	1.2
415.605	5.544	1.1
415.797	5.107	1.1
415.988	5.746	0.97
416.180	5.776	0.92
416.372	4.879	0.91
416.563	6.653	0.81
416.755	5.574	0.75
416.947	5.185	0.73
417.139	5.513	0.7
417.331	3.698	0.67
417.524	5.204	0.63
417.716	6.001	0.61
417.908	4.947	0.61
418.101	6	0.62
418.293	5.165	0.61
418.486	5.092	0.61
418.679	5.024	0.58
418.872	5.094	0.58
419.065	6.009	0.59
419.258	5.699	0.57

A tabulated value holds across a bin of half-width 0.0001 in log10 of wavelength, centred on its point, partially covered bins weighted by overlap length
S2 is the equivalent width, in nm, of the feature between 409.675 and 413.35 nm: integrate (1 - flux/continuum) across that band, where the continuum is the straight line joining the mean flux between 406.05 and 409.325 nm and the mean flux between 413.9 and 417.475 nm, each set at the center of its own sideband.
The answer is 0.40 nm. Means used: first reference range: 5.35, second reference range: 5.18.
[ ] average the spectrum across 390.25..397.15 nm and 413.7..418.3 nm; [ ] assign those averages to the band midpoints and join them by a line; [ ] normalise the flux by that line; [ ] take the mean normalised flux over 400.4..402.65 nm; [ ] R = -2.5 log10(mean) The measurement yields -0.20 mag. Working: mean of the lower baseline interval 4.36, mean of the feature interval 5.64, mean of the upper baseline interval 5.24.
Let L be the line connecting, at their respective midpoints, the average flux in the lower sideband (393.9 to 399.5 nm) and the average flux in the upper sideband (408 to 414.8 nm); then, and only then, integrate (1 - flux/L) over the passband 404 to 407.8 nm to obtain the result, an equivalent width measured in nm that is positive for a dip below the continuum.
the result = -0.40 nm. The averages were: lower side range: 4.45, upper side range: 4.88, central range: 5.21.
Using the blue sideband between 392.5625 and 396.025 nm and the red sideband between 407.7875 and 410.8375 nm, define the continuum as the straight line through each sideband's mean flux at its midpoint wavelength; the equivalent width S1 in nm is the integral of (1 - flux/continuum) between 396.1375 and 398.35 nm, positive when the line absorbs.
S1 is 0.30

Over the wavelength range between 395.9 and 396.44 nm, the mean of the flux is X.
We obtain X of 3.54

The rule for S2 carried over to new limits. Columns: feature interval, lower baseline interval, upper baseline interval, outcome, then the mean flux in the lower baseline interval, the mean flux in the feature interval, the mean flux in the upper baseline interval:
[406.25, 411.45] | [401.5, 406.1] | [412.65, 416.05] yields 0.35 nm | 5.33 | 4.89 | 5.14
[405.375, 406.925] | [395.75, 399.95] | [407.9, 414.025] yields -0.15 nm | 4.39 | 5.17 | 4.91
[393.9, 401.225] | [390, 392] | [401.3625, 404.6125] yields 0.75 nm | 4.77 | 4.68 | 5.56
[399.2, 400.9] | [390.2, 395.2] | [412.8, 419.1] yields -0.20 nm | 4.55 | 5.32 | 5.24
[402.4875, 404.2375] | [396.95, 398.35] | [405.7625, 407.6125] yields -0.21 nm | 4.2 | 5.45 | 5.26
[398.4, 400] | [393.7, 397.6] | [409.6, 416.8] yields -0.41 nm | 4.05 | 5.31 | 4.97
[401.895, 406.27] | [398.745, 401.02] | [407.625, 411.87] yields -0.12 nm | 5.42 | 5.28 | 4.77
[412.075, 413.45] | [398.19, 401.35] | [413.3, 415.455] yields 0.00 nm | 5.31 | 5.07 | 5.05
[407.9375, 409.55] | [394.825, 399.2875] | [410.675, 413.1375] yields -0.18 nm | 4.3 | 5.25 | 4.85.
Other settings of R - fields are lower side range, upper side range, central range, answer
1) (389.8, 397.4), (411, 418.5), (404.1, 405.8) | -0.068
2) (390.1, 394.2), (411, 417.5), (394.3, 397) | 0.090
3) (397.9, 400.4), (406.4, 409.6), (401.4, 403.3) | -0.064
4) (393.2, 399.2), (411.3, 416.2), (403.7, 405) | -0.160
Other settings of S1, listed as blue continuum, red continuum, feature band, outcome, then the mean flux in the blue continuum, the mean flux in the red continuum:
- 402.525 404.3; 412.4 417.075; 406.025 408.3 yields 0.00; 5.44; 5.22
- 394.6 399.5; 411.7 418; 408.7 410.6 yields 0.12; 4.37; 5.21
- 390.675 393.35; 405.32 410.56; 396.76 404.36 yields -0.41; 4.72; 5.04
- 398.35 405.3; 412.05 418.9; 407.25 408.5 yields 0.00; 5.39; 5.22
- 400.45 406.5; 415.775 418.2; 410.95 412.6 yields 0.14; 5.38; 5.42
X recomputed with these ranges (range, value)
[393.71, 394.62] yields 4.63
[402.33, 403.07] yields 5.63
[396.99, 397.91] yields 3.56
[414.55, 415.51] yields 4.92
